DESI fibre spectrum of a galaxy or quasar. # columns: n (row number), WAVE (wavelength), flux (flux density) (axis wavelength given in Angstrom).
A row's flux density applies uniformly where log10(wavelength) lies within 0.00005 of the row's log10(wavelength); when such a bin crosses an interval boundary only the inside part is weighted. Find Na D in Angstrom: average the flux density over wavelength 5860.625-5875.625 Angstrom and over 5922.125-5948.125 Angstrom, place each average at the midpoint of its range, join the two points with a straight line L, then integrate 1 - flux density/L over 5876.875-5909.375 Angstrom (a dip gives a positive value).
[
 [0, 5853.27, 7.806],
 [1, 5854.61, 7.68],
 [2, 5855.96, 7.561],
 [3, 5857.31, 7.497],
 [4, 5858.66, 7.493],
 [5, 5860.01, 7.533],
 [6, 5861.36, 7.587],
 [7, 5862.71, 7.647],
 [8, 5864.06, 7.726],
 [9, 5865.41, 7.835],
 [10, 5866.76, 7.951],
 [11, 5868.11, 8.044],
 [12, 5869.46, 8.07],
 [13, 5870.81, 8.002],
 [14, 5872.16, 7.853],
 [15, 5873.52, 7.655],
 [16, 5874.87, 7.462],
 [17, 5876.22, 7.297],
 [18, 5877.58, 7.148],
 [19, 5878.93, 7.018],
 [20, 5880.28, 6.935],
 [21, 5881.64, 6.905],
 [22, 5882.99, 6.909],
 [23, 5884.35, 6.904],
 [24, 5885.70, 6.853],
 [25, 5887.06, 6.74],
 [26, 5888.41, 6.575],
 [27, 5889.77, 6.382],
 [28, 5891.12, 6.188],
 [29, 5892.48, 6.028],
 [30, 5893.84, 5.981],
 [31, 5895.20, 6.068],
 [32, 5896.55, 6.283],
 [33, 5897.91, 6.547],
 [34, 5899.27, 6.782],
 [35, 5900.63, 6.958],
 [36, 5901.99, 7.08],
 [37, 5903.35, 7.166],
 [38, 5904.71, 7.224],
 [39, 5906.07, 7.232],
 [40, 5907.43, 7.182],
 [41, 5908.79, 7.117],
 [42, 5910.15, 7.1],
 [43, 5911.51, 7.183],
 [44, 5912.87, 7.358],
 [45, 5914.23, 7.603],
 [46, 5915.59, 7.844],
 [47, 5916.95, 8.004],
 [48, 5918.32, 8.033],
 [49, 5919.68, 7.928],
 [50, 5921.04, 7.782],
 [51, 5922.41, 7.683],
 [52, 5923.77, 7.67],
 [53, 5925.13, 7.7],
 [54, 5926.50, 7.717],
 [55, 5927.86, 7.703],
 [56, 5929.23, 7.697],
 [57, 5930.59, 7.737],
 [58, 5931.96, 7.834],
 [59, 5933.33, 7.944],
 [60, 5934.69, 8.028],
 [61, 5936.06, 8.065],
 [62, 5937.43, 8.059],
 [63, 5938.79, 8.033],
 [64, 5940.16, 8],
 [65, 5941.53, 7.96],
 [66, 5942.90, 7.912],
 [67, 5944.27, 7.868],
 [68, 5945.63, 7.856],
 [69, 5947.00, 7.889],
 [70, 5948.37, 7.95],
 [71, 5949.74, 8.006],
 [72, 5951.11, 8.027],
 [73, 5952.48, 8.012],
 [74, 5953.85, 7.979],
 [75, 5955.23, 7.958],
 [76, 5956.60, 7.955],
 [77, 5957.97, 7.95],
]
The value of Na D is 4.43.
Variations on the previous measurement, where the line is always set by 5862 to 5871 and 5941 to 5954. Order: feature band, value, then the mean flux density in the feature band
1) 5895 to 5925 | 2.4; 7.29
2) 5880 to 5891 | 1.6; 6.74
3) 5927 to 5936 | 0.1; 7.84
